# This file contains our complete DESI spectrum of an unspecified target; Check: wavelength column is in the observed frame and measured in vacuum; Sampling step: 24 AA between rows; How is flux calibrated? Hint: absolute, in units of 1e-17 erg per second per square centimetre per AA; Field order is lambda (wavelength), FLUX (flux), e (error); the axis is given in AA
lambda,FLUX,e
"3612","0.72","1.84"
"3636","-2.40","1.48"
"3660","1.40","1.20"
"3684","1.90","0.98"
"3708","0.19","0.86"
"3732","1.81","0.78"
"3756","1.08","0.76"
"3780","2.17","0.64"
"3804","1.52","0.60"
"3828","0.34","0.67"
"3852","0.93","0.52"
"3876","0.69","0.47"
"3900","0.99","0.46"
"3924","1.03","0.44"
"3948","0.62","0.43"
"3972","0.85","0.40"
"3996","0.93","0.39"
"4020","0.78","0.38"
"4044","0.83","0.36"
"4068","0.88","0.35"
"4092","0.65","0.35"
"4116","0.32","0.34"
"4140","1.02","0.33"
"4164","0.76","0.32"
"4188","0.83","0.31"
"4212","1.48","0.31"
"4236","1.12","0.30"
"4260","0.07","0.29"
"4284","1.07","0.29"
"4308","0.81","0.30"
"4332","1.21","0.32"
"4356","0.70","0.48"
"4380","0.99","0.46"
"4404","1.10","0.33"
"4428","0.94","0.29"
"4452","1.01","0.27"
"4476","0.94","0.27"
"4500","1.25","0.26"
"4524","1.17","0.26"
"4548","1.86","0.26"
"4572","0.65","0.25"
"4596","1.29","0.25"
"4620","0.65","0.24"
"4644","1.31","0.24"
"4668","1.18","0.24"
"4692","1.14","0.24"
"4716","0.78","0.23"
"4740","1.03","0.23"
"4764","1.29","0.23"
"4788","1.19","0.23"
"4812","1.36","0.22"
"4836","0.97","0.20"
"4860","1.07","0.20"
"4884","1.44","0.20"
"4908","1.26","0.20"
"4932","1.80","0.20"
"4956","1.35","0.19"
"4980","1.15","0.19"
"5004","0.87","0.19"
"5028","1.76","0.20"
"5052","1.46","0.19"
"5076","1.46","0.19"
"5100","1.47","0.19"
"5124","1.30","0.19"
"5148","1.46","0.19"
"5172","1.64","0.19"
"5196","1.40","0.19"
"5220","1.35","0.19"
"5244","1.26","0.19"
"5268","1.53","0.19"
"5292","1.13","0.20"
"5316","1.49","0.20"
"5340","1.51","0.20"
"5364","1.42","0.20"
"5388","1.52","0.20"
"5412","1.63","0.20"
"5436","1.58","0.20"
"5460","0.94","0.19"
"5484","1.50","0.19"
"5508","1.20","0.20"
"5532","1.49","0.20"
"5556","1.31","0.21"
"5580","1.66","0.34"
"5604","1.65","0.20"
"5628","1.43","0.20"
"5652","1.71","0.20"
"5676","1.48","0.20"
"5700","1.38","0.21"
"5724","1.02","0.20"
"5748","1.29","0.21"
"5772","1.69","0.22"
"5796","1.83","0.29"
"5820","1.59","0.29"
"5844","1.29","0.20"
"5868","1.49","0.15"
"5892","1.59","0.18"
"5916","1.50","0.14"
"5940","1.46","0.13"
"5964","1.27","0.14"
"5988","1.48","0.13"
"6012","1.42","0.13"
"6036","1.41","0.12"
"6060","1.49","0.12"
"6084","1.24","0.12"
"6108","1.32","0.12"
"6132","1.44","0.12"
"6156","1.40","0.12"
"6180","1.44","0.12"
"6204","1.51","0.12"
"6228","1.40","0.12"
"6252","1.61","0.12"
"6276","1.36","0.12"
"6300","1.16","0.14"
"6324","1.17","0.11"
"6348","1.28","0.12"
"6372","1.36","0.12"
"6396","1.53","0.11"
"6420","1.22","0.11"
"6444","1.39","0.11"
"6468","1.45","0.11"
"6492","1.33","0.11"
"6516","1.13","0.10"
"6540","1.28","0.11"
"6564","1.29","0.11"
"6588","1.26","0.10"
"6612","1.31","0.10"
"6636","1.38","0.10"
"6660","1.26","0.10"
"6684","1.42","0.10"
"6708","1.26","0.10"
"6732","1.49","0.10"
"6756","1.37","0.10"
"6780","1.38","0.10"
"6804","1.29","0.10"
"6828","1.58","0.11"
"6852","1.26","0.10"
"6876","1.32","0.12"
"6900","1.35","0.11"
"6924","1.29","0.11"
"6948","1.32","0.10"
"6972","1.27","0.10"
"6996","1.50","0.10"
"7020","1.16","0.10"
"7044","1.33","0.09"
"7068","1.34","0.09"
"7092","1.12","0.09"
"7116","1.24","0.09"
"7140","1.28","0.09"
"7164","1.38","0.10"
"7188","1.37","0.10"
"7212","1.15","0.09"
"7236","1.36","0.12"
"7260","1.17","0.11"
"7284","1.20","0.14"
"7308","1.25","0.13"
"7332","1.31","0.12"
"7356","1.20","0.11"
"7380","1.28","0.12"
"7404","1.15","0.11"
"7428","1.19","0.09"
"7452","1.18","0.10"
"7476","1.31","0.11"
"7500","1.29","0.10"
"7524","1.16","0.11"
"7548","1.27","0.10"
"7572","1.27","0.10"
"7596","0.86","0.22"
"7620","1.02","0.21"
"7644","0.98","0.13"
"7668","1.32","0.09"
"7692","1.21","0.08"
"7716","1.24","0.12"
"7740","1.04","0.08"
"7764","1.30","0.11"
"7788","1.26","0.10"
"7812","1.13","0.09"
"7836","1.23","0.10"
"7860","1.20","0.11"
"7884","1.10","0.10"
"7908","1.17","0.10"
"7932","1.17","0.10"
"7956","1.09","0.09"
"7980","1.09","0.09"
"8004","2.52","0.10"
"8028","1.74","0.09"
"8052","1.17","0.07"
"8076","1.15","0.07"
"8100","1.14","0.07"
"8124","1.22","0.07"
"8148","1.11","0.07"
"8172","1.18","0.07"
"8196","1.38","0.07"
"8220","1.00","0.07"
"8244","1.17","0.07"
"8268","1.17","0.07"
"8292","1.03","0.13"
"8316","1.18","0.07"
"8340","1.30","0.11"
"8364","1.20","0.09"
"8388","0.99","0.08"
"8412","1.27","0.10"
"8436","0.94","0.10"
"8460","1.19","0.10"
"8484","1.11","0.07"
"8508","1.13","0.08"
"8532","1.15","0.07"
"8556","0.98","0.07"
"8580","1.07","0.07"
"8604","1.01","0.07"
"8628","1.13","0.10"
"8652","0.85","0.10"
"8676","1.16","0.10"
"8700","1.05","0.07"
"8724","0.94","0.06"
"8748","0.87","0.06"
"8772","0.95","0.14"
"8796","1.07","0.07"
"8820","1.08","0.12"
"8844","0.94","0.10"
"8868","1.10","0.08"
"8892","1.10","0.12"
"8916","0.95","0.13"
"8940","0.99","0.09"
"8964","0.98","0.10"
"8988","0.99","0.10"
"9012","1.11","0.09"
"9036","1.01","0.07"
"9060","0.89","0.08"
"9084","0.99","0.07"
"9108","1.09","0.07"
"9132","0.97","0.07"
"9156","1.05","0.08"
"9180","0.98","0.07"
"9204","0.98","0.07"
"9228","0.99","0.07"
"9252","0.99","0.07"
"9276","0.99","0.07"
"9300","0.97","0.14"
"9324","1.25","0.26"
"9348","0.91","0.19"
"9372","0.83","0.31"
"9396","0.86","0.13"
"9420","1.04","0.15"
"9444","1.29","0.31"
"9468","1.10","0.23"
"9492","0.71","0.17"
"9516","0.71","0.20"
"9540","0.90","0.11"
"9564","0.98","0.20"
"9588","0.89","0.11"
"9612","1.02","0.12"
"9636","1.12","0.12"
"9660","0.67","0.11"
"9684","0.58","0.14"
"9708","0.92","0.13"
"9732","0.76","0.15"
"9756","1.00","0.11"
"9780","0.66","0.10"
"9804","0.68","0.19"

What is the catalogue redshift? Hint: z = 0.218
